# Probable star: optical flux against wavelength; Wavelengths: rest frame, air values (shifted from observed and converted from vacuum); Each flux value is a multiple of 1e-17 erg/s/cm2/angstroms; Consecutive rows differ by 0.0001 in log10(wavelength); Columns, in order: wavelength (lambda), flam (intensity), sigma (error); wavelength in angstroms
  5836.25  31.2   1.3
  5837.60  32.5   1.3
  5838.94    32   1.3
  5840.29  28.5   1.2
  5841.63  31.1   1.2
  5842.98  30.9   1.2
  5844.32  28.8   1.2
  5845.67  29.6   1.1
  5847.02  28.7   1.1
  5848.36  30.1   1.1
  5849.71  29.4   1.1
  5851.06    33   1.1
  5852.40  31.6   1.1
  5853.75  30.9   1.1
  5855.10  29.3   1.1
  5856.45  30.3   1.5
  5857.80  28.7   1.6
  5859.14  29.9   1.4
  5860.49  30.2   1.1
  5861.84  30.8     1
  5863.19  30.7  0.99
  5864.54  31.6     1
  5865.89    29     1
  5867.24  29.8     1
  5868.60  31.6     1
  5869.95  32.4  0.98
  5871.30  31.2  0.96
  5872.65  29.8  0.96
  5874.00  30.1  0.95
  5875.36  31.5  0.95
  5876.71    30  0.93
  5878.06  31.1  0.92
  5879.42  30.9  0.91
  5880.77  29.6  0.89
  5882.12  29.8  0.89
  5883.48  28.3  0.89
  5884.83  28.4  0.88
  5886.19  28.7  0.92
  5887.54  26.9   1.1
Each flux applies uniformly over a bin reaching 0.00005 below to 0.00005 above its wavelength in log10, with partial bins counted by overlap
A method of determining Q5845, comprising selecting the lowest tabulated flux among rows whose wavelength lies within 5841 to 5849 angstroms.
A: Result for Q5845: 28.7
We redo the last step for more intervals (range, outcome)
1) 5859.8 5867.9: 29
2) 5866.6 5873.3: 29.8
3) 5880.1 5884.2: 28.3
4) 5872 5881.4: 29.6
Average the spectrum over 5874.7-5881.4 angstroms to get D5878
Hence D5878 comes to 30.6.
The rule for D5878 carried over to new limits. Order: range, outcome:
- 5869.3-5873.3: 31.2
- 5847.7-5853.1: 31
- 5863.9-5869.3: 30.5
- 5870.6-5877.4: 30.6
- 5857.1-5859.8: 29.4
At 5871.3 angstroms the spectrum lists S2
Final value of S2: 31.2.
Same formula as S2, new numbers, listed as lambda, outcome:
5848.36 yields 30.1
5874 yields 30.1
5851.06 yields 33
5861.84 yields 30.8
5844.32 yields 28.8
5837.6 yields 32.5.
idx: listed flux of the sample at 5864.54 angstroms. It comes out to 31.6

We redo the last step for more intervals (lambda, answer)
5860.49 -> 30.2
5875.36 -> 31.5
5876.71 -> 30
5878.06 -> 31.1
